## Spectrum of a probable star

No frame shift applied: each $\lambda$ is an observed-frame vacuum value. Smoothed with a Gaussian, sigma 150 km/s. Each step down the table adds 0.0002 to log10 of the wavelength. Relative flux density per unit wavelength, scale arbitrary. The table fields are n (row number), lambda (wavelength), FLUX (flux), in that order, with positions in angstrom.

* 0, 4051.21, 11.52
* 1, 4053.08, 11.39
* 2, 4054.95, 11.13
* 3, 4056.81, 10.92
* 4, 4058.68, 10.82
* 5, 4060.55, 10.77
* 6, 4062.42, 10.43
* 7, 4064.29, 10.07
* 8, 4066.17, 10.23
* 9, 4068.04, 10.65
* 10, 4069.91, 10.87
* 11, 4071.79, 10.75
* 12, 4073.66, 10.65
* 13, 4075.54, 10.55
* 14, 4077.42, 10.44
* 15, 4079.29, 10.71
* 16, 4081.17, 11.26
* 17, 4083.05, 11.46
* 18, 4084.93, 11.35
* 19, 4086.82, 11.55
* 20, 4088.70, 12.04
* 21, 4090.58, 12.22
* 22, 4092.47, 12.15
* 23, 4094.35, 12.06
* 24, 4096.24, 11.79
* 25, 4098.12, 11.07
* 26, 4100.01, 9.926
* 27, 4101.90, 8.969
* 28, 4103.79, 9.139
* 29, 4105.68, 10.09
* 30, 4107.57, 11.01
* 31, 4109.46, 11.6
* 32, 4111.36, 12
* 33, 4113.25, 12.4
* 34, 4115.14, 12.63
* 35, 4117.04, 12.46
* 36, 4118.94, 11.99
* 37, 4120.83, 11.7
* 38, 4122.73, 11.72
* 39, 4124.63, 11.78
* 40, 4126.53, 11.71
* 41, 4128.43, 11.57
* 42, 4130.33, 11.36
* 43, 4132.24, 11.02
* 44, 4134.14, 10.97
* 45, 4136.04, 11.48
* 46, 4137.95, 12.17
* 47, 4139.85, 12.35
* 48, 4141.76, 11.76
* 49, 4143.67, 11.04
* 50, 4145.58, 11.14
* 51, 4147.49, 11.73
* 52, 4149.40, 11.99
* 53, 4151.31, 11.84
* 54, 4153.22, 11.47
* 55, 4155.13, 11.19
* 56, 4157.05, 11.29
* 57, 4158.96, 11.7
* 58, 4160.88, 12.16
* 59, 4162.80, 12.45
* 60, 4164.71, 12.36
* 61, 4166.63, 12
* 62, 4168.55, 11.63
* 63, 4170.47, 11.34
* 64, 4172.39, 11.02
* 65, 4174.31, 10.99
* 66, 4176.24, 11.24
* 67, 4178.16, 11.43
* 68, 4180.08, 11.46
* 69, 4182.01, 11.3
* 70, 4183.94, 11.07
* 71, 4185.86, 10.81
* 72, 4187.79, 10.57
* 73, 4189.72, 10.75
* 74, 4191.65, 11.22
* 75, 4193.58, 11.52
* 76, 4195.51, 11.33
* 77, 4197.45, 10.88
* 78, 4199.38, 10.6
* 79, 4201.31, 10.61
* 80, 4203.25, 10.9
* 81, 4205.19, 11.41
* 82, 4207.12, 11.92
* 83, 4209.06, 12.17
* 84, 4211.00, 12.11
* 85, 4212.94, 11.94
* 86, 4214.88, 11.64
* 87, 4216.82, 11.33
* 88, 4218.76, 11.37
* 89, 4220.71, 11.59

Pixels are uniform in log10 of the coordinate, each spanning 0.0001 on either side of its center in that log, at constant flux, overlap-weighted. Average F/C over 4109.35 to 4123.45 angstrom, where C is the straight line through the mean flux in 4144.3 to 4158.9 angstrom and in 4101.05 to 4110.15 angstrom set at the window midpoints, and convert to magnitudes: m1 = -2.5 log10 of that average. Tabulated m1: -0.158 mag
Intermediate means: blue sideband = 10.1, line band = 12.1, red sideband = 11.5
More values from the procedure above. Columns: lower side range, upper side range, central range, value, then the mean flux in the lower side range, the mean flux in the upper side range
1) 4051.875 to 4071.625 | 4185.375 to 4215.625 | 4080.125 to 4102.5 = -0.05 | 10.7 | 11.3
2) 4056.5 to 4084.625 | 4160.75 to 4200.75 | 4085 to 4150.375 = -0.05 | 10.7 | 11.3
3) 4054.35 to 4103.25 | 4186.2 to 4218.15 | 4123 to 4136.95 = -0.03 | 10.9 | 11.3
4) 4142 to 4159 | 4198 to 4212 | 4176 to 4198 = 0.03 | 11.5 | 11.4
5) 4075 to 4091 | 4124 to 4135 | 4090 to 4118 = 0.00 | 11.3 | 11.4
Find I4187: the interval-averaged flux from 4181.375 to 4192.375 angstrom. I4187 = 10.9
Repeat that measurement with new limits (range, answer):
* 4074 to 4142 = 11.4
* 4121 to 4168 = 11.7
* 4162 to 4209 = 11.3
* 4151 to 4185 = 11.5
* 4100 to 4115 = 10.8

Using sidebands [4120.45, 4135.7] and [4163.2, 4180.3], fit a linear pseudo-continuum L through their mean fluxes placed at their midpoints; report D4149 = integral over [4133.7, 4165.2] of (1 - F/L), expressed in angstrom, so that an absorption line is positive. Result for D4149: -0.58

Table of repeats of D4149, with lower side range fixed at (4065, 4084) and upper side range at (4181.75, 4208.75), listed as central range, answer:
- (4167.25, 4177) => -0.2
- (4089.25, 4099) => -1.0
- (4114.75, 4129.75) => -1.4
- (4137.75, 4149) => -0.8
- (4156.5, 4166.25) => -0.9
